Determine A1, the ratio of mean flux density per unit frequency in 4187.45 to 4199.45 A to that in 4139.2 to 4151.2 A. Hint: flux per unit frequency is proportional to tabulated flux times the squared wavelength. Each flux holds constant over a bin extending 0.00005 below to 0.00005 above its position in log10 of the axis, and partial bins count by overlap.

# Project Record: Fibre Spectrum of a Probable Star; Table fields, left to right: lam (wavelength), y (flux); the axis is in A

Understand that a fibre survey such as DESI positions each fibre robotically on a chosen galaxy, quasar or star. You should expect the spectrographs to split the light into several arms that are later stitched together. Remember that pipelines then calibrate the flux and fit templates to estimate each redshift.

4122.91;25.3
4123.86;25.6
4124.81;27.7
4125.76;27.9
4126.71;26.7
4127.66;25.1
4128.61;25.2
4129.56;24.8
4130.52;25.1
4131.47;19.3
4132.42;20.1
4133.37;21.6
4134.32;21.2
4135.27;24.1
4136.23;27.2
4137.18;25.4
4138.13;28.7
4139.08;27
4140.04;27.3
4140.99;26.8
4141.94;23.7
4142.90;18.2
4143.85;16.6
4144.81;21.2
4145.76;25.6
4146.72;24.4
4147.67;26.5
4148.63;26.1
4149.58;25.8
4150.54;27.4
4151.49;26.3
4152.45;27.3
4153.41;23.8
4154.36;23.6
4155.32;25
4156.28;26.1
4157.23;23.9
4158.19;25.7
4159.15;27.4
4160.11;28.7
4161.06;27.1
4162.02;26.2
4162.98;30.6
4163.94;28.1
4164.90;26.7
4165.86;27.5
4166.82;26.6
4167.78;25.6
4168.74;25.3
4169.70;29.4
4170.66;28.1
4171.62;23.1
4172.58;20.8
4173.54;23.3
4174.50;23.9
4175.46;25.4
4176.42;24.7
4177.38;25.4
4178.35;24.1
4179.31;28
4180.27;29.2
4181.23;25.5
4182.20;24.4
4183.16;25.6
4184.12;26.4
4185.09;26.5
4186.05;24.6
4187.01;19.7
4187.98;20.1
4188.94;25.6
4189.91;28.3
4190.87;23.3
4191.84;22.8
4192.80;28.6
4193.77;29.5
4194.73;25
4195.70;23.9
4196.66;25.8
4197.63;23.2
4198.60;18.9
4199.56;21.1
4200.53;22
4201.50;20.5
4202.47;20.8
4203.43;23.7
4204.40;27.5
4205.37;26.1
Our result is 1.0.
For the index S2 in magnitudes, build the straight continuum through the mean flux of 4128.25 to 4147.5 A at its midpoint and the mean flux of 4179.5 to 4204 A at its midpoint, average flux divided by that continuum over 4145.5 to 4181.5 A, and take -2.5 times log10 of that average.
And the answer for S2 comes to -0.09 mag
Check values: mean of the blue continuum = 23.7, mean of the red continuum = 24.3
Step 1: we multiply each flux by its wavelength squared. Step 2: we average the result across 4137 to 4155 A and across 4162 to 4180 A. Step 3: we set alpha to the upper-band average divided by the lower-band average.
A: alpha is 1.06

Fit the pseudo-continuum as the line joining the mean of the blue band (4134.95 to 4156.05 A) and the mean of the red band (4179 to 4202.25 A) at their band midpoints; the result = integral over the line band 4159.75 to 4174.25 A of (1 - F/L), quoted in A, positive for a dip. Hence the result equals -1.0 A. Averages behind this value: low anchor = 24.9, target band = 26.4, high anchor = 24.5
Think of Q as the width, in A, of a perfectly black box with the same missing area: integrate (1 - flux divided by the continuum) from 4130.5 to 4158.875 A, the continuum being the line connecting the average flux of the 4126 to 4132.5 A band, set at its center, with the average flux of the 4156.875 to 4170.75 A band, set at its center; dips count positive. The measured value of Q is 1.2 A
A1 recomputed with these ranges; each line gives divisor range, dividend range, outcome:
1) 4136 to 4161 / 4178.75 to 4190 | 1.02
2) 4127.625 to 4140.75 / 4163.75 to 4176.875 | 1.06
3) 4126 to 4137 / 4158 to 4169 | 1.16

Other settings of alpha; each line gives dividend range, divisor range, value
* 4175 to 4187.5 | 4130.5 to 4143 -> 1.07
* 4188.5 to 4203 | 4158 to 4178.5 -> 0.93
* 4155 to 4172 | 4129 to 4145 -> 1.16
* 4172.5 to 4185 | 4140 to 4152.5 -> 1.06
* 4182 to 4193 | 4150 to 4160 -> 0.97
